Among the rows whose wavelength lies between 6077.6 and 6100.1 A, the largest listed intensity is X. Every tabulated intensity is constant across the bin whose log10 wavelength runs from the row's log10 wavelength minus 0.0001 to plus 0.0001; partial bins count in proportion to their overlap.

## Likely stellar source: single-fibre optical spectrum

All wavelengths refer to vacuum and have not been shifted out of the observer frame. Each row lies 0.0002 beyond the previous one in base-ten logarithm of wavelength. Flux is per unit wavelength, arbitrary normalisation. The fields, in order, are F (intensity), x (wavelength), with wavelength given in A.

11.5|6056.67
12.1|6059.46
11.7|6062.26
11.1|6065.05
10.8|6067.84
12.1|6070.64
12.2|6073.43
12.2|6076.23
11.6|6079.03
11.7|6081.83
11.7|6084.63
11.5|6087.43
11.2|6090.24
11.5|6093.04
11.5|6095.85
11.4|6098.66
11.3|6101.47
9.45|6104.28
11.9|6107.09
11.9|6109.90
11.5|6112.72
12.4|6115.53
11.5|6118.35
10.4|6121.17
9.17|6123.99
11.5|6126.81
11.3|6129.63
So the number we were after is 11.7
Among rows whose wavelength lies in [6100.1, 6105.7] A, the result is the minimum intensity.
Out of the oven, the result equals 9.45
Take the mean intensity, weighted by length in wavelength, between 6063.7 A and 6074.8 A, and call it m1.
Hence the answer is 11.6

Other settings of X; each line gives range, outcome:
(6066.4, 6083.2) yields 12.2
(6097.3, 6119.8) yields 12.4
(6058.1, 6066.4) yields 12.1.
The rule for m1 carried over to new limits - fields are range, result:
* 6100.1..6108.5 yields 10.9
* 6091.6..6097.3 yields 11.5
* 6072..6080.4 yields 12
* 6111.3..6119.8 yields 11.8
